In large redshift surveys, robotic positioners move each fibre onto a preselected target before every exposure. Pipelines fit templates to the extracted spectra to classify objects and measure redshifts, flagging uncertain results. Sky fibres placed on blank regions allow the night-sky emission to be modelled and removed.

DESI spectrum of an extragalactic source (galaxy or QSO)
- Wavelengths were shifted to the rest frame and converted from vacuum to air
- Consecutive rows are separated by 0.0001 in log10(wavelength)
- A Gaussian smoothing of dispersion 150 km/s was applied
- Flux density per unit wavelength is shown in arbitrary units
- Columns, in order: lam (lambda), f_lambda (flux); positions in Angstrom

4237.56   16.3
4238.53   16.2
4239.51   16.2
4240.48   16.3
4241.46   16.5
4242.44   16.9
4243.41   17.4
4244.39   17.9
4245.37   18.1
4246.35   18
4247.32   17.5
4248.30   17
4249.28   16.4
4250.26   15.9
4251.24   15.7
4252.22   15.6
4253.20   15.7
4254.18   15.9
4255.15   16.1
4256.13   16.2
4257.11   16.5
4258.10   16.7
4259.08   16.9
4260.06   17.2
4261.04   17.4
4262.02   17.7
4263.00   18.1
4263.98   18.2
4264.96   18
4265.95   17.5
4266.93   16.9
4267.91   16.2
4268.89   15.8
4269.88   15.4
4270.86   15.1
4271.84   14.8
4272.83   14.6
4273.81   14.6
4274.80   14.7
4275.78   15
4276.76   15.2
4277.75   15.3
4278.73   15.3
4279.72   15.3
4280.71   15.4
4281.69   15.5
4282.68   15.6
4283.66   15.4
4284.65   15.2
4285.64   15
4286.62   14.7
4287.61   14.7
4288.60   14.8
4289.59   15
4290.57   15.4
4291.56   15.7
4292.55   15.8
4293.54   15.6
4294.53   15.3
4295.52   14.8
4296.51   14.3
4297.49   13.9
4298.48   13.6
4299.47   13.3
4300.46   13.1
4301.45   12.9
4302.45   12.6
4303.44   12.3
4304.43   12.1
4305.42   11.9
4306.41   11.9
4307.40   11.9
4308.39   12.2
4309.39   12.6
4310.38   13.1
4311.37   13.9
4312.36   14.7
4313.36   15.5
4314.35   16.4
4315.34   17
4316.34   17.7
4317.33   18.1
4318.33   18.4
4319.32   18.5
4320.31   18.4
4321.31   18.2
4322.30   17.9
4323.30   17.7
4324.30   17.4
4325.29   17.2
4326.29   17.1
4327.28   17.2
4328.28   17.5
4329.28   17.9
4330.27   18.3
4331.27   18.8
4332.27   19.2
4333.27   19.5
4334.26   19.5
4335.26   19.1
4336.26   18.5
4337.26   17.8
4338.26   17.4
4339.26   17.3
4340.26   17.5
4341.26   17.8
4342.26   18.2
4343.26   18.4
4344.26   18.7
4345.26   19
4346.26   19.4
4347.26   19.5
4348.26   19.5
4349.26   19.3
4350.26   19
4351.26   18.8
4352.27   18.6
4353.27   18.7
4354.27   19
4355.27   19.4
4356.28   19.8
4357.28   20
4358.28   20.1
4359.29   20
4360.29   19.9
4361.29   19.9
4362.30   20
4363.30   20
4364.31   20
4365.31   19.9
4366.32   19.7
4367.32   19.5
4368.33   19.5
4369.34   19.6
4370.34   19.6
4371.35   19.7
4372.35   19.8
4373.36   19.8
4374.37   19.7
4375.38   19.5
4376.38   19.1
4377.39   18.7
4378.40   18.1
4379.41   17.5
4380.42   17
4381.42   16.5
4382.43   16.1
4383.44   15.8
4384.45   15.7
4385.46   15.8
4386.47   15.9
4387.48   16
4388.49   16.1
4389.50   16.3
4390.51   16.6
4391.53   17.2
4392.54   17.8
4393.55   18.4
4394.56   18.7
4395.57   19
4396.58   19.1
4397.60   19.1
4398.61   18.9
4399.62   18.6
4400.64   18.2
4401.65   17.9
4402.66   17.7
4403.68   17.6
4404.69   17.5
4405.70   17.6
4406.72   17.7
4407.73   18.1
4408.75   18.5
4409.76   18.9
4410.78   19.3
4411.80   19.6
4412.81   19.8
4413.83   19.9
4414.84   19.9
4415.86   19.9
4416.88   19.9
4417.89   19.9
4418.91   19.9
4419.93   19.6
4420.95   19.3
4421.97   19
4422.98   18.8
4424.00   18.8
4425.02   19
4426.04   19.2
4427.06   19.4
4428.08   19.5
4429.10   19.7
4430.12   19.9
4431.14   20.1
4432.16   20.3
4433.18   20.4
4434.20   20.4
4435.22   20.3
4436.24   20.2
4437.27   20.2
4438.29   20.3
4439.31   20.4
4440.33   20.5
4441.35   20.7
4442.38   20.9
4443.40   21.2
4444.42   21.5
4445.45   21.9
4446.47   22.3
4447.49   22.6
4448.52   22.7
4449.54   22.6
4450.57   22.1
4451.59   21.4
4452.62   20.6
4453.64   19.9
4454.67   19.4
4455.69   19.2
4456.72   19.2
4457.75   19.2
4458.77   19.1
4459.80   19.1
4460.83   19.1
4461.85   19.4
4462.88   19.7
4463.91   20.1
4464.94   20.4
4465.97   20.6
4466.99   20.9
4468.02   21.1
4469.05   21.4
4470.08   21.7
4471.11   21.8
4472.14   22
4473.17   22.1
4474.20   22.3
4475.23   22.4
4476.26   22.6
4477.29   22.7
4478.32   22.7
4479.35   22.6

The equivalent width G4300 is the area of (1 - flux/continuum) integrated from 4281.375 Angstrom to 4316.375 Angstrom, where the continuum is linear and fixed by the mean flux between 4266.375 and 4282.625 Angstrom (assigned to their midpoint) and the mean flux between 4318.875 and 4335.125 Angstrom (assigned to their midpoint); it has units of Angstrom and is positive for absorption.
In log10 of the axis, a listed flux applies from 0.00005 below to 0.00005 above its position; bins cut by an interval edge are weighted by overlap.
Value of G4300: 4.95 Angstrom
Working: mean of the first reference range 15.3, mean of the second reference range 18.2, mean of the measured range 14.3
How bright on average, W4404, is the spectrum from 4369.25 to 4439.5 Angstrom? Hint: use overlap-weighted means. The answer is 18.7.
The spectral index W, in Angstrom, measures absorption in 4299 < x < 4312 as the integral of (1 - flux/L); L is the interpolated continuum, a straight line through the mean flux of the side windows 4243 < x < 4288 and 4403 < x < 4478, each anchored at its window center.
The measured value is 3.4 Angstrom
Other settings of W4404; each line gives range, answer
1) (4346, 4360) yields 19.4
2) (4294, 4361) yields 17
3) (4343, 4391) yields 18.6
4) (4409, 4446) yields 20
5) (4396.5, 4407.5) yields 18.1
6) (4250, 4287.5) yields 15.9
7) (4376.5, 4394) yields 16.8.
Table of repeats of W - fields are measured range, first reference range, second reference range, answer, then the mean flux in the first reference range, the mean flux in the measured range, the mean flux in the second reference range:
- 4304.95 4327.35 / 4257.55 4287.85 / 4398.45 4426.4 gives 1.35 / 15.9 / 15.9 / 18.9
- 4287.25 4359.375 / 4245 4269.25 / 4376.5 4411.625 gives 2.12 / 16.9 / 16.7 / 17.6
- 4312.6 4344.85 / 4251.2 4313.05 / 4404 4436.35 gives -2.77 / 15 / 17.9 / 19.4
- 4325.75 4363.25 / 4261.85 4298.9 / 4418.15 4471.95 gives -3.08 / 15.5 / 18.8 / 20.3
